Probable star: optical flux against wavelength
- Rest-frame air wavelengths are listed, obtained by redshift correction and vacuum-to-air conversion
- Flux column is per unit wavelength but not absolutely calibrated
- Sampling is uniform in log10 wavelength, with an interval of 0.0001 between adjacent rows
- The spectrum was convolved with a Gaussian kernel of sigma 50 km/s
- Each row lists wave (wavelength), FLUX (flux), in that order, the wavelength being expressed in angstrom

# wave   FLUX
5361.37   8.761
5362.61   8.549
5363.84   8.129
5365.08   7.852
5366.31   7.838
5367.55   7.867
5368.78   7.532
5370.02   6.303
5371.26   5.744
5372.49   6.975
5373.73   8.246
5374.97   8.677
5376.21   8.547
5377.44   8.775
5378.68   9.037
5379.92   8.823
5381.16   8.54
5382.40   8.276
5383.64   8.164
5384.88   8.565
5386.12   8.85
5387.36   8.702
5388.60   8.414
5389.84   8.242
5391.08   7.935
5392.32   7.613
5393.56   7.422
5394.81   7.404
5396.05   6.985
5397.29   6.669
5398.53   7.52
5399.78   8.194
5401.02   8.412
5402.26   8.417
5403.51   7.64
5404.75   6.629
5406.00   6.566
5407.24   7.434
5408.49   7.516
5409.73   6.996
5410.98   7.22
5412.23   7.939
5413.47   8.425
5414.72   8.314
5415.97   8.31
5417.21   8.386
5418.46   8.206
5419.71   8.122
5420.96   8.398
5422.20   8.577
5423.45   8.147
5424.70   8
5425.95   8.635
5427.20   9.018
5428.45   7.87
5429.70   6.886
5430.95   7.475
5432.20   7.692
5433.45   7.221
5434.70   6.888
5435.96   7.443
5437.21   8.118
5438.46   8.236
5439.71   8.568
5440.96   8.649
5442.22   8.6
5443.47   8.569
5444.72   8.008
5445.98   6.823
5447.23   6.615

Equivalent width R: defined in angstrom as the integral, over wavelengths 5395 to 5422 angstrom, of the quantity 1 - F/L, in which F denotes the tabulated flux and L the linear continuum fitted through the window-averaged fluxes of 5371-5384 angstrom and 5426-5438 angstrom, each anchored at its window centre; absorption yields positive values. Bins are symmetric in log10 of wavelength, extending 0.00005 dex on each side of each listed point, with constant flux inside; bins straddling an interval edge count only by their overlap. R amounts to 0.6 angstrom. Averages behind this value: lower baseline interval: 8.23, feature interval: 7.74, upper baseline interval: 7.68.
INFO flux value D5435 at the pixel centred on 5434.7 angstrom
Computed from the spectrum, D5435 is 6.888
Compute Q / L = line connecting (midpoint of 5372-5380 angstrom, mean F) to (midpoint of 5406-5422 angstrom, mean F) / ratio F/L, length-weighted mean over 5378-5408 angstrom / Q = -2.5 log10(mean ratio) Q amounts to 0.04 mag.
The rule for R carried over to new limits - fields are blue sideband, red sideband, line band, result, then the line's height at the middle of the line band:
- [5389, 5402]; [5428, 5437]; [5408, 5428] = -1.7 angstrom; 7.49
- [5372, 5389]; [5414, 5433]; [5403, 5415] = 1.2 angstrom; 8.25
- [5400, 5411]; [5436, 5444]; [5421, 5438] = 0.5 angstrom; 8.11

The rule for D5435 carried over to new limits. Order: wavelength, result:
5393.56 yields 7.422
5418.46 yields 8.206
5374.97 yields 8.677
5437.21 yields 8.118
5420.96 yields 8.398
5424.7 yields 8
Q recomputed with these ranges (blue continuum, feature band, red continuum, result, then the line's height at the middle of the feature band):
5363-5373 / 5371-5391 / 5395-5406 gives -0.129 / 7.39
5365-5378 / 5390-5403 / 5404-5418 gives -0.006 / 7.64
